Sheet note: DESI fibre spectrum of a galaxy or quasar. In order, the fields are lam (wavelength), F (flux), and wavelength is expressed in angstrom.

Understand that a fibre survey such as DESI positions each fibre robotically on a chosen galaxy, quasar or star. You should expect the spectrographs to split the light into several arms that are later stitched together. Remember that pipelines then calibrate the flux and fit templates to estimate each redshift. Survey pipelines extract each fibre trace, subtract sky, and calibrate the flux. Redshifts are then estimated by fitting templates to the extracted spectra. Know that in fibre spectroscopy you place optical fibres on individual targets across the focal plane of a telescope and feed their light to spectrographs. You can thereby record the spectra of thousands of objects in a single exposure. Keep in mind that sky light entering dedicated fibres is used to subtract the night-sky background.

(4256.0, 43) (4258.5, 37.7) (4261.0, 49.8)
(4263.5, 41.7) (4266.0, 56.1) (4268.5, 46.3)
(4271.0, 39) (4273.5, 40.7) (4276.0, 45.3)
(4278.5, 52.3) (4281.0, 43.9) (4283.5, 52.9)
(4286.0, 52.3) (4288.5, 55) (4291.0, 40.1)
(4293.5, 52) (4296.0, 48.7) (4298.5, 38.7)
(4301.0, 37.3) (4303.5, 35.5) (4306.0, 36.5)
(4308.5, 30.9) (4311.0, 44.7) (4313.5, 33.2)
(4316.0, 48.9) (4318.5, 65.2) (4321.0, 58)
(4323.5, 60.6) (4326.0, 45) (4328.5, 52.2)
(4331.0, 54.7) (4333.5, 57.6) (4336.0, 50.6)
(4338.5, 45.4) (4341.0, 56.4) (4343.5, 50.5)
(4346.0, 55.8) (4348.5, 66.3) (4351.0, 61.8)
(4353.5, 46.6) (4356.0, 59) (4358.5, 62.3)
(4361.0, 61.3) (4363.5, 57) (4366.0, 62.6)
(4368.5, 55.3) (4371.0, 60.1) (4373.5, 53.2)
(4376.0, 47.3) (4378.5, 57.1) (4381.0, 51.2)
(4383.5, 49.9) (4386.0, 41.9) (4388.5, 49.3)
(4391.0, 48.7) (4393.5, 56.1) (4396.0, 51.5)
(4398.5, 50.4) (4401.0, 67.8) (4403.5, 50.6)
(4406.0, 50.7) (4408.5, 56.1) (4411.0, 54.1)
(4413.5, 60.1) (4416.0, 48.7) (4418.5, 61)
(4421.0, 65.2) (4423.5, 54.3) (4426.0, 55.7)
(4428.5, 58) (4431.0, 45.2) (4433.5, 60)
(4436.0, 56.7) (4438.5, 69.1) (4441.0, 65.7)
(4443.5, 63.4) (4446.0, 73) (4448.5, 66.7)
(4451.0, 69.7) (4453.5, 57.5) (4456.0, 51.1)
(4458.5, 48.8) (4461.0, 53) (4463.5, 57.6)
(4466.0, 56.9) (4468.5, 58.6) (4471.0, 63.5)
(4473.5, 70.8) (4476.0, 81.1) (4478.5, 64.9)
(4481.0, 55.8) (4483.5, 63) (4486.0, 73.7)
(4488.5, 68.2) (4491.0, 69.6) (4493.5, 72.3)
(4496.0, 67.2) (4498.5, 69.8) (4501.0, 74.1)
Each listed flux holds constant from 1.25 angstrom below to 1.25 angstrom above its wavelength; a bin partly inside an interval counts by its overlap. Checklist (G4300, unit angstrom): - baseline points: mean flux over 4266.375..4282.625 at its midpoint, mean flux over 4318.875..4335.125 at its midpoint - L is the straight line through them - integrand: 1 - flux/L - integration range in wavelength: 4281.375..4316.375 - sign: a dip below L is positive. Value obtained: 4.5 angstrom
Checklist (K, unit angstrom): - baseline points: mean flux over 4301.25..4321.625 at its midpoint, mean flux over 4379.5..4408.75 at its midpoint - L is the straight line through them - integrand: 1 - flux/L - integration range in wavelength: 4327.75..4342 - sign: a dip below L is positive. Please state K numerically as -2.2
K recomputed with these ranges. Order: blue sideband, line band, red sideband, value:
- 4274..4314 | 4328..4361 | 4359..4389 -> -3.4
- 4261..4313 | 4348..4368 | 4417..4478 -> -2.9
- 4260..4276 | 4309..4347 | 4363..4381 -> 0.0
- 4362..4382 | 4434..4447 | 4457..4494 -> -0.9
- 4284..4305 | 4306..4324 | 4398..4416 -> -0.1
